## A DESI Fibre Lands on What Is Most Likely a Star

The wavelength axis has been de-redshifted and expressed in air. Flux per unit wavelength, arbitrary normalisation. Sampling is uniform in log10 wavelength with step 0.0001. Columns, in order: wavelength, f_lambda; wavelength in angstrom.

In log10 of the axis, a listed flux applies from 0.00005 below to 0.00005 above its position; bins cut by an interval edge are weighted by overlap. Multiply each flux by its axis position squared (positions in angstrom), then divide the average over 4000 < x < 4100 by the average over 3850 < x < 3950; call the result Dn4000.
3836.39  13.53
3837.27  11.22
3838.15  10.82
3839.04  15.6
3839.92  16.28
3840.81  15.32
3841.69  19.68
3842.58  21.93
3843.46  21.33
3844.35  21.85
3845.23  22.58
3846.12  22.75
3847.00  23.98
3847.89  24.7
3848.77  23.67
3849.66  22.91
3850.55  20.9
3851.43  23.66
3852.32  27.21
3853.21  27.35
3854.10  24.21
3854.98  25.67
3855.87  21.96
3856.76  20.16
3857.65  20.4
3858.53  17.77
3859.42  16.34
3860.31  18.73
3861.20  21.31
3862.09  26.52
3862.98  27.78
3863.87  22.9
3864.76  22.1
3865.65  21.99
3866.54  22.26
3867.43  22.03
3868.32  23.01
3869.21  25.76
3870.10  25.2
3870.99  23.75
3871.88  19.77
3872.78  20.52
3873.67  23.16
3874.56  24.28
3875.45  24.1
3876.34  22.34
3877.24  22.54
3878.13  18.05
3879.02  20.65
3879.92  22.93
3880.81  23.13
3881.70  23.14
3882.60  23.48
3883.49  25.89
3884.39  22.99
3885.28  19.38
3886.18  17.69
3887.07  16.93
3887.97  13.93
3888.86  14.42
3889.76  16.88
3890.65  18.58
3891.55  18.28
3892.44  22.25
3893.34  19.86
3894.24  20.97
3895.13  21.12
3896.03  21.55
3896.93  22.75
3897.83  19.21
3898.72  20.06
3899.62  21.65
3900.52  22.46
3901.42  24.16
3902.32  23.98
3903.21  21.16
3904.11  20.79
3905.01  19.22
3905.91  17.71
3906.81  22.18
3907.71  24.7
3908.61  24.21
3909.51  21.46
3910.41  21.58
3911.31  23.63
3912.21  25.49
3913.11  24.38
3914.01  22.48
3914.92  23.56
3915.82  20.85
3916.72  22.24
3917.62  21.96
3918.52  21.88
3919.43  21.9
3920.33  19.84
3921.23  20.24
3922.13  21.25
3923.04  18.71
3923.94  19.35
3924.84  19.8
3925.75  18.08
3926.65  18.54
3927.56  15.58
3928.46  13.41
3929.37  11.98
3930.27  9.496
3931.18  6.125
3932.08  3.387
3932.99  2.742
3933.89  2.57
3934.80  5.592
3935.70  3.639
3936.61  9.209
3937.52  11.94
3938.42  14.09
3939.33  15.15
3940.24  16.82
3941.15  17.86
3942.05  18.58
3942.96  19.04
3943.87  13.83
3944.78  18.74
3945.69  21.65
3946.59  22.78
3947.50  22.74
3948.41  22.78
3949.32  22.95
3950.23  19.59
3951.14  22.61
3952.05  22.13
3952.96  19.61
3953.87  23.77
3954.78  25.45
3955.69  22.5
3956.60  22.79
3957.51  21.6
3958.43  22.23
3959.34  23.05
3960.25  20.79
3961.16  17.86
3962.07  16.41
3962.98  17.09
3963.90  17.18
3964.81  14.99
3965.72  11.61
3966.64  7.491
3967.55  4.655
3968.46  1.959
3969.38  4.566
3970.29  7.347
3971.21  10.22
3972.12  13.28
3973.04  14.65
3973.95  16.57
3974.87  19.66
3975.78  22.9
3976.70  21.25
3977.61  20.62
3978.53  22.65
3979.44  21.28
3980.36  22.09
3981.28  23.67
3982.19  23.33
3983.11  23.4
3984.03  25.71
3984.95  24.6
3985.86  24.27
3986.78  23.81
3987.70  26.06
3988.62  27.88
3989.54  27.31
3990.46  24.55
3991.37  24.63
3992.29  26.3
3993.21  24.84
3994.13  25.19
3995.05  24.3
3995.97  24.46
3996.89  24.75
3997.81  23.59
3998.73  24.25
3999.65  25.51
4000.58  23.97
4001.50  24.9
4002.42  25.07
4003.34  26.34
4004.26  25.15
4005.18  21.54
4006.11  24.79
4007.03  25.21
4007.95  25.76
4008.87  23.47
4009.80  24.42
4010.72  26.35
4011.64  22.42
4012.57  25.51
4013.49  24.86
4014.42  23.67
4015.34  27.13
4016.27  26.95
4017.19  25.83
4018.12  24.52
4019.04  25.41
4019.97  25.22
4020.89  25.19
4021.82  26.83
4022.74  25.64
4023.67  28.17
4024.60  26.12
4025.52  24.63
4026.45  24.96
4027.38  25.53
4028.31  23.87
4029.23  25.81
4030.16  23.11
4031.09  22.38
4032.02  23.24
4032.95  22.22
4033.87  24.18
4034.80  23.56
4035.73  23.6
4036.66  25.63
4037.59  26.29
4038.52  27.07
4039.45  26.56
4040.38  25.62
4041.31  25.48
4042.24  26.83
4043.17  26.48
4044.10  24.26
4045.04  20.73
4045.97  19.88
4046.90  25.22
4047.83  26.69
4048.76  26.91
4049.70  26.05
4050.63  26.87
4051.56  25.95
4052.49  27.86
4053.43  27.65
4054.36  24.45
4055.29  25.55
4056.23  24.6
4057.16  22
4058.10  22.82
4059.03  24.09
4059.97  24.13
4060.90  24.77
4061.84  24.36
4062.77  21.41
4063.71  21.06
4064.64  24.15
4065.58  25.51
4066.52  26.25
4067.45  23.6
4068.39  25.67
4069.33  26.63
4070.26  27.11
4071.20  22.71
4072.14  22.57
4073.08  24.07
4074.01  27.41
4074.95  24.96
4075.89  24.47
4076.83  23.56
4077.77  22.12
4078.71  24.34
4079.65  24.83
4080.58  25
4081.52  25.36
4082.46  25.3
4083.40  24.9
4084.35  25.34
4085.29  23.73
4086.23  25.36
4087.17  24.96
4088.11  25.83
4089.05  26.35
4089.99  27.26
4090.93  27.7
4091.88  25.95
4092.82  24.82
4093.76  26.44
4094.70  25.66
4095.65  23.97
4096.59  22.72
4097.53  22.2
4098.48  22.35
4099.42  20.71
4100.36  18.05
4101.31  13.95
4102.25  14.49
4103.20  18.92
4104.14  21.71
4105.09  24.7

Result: 1.35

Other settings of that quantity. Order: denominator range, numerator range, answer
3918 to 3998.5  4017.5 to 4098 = 1.43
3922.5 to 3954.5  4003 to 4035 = 1.65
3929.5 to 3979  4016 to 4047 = 1.64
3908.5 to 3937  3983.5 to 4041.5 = 1.58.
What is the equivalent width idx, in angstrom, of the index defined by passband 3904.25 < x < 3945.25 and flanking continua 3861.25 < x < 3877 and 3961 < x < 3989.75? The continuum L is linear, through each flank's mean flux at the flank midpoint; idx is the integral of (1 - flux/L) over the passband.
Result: 7.2 angstrom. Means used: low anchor 23.3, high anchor 17.9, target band 17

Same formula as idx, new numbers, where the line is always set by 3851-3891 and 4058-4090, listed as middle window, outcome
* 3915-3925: 0.7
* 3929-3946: 8.3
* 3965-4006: 4.7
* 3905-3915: -0.1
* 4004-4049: -1.8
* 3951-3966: 1.9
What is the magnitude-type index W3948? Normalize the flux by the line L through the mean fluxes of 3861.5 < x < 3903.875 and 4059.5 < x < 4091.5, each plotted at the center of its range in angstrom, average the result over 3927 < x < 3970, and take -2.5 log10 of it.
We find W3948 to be 0.43 mag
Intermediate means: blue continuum 21.6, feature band 15.4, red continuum 24.8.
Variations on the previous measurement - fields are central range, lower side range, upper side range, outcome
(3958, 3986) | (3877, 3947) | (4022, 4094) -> 0.22 mag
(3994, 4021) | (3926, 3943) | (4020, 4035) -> -0.14 mag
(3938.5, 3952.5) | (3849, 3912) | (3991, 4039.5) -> 0.18 mag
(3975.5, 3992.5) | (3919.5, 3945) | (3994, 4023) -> -0.12 mag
